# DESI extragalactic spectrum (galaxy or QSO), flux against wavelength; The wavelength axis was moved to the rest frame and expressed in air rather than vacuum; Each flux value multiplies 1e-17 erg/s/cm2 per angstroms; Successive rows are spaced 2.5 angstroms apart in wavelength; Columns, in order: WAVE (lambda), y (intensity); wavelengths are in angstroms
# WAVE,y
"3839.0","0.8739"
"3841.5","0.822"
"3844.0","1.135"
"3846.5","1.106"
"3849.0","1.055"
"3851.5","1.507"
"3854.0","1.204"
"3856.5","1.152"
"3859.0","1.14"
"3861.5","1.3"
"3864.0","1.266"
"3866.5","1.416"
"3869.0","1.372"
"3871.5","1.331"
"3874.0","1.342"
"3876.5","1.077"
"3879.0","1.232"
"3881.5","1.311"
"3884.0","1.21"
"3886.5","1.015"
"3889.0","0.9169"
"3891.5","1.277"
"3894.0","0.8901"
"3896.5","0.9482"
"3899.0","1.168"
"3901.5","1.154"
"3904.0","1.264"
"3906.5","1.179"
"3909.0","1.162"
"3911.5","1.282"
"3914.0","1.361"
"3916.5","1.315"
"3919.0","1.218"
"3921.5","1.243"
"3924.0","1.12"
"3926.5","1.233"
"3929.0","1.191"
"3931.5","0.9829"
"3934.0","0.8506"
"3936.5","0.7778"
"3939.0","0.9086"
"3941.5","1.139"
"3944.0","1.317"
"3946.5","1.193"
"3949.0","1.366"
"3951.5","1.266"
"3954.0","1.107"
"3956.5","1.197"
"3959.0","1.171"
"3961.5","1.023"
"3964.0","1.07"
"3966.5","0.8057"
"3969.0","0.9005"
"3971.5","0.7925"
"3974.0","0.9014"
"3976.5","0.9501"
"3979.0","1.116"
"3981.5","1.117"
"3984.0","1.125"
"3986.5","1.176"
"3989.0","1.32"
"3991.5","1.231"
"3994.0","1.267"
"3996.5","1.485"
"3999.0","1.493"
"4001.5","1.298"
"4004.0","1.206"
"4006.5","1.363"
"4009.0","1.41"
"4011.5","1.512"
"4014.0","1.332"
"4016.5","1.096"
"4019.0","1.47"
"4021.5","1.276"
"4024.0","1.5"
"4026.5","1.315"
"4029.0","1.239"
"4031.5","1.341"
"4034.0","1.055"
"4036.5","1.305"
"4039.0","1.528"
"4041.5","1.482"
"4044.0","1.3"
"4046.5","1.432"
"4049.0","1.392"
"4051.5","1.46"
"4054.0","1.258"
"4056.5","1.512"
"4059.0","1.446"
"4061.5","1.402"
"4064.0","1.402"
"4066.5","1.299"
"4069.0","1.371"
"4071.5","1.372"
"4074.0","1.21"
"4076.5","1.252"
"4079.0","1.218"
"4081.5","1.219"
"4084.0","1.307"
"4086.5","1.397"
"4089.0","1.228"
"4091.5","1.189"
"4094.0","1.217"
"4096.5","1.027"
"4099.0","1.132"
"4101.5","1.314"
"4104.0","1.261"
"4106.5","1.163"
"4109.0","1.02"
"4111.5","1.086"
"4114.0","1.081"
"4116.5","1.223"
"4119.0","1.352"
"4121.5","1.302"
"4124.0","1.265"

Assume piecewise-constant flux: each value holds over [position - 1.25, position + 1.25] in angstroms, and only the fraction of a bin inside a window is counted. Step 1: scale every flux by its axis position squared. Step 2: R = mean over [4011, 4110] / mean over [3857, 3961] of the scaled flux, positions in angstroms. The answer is 1.2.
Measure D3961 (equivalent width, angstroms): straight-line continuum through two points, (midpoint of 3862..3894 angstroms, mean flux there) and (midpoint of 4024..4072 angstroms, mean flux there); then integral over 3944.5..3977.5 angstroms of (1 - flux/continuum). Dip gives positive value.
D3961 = 5.8 angstroms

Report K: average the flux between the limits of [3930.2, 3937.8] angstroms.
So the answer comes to 0.873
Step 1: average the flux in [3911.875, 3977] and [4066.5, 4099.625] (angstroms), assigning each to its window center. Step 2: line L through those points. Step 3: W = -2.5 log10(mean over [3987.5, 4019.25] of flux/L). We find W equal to -0.156 mag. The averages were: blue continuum 1.1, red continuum 1.25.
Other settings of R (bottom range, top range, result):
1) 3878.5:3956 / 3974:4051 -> 1.19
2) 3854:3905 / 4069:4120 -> 1.14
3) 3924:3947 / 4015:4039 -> 1.28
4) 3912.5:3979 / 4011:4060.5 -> 1.30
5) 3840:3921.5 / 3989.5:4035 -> 1.19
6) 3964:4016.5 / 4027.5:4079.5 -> 1.17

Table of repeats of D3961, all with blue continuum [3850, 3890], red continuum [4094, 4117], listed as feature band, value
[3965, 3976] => 3.09 angstroms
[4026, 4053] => -4.10 angstroms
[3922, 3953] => 2.46 angstroms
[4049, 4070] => -4.14 angstroms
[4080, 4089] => -1.09 angstroms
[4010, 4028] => -2.69 angstroms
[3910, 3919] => -0.59 angstroms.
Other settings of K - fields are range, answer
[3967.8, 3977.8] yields 0.887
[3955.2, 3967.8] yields 1.05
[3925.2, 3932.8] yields 1.13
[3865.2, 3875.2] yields 1.36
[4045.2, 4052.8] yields 1.43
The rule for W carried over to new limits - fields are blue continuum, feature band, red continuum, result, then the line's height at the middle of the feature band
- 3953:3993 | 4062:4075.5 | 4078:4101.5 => -0.122 mag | 1.19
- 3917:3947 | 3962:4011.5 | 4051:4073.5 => 0.052 mag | 1.22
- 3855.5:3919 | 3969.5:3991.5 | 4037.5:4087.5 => 0.206 mag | 1.29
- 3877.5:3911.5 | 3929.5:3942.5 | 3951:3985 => 0.146 mag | 1.08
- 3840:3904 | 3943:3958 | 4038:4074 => 0.026 mag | 1.27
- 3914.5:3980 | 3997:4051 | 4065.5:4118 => -0.171 mag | 1.16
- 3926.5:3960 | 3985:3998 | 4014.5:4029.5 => -0.046 mag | 1.24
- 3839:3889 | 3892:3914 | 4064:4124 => 0.048 mag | 1.2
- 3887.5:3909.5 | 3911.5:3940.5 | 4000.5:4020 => 0.039 mag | 1.16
